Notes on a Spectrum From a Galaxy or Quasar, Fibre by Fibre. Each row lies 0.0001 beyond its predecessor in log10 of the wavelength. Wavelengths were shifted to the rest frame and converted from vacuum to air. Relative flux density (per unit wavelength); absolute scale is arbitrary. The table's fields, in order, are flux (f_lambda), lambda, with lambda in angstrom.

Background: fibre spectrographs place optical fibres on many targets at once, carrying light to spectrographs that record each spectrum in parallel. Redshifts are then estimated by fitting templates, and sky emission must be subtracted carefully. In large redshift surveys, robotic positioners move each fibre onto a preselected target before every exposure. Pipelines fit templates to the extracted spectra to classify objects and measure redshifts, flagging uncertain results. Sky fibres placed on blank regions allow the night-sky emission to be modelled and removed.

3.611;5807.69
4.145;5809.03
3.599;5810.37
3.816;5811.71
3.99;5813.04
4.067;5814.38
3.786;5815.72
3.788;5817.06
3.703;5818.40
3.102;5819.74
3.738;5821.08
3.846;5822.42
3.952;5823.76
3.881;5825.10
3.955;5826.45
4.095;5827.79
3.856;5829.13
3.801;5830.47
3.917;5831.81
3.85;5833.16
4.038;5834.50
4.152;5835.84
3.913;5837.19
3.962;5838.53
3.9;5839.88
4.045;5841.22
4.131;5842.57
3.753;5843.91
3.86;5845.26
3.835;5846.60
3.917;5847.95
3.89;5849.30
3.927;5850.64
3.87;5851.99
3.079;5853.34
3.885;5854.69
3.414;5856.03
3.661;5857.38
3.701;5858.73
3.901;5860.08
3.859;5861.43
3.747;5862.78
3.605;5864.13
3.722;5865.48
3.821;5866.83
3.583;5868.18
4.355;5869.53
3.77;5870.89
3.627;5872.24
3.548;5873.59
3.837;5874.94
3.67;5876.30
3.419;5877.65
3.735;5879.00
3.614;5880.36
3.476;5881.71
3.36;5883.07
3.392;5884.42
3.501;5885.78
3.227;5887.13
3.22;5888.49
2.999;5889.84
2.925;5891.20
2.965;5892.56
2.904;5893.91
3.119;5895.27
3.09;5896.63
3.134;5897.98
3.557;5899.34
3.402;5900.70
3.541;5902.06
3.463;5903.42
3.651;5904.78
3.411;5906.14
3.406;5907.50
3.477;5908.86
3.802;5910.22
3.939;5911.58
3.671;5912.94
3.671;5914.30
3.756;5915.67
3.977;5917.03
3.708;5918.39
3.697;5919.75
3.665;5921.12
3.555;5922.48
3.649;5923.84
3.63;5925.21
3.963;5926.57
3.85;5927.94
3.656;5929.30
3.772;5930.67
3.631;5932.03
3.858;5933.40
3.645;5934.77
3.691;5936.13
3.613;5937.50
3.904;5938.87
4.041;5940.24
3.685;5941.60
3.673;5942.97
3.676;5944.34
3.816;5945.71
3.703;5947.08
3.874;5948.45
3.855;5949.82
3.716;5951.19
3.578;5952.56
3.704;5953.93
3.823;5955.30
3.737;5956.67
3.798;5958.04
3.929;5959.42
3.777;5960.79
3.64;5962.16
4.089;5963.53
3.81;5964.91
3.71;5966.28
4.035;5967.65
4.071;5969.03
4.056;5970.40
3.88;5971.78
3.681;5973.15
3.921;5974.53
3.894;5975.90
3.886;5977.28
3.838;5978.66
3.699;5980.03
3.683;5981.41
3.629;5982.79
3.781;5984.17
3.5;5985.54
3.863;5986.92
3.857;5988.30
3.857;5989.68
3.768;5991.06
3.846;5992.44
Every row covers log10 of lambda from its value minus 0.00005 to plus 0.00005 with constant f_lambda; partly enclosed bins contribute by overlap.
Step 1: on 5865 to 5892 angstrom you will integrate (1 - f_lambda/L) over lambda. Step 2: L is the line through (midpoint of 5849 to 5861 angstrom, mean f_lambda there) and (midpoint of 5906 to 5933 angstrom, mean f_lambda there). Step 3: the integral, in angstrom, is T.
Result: 1.2 angstrom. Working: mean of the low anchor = 3.7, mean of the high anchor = 3.7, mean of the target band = 3.54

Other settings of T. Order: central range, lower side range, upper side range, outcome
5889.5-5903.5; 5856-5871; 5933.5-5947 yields 2.2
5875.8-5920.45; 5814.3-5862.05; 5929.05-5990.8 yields 4.2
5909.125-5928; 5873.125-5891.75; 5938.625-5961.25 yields -0.7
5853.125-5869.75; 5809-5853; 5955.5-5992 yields 0.6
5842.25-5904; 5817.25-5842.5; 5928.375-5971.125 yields 4.6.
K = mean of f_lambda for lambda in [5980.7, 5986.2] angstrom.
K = 3.65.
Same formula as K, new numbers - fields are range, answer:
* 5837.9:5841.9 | 3.96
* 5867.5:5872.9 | 3.83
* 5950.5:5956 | 3.71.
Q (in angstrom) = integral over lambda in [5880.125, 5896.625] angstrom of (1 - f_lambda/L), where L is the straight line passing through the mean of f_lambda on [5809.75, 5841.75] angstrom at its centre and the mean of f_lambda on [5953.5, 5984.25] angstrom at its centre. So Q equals 2.7 angstrom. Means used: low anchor 3.86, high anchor 3.83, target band 3.21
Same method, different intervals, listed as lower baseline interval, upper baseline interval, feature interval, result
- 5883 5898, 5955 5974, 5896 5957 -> -3.2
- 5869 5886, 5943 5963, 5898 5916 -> 0.5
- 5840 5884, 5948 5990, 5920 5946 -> 0.4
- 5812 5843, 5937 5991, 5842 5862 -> 0.5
